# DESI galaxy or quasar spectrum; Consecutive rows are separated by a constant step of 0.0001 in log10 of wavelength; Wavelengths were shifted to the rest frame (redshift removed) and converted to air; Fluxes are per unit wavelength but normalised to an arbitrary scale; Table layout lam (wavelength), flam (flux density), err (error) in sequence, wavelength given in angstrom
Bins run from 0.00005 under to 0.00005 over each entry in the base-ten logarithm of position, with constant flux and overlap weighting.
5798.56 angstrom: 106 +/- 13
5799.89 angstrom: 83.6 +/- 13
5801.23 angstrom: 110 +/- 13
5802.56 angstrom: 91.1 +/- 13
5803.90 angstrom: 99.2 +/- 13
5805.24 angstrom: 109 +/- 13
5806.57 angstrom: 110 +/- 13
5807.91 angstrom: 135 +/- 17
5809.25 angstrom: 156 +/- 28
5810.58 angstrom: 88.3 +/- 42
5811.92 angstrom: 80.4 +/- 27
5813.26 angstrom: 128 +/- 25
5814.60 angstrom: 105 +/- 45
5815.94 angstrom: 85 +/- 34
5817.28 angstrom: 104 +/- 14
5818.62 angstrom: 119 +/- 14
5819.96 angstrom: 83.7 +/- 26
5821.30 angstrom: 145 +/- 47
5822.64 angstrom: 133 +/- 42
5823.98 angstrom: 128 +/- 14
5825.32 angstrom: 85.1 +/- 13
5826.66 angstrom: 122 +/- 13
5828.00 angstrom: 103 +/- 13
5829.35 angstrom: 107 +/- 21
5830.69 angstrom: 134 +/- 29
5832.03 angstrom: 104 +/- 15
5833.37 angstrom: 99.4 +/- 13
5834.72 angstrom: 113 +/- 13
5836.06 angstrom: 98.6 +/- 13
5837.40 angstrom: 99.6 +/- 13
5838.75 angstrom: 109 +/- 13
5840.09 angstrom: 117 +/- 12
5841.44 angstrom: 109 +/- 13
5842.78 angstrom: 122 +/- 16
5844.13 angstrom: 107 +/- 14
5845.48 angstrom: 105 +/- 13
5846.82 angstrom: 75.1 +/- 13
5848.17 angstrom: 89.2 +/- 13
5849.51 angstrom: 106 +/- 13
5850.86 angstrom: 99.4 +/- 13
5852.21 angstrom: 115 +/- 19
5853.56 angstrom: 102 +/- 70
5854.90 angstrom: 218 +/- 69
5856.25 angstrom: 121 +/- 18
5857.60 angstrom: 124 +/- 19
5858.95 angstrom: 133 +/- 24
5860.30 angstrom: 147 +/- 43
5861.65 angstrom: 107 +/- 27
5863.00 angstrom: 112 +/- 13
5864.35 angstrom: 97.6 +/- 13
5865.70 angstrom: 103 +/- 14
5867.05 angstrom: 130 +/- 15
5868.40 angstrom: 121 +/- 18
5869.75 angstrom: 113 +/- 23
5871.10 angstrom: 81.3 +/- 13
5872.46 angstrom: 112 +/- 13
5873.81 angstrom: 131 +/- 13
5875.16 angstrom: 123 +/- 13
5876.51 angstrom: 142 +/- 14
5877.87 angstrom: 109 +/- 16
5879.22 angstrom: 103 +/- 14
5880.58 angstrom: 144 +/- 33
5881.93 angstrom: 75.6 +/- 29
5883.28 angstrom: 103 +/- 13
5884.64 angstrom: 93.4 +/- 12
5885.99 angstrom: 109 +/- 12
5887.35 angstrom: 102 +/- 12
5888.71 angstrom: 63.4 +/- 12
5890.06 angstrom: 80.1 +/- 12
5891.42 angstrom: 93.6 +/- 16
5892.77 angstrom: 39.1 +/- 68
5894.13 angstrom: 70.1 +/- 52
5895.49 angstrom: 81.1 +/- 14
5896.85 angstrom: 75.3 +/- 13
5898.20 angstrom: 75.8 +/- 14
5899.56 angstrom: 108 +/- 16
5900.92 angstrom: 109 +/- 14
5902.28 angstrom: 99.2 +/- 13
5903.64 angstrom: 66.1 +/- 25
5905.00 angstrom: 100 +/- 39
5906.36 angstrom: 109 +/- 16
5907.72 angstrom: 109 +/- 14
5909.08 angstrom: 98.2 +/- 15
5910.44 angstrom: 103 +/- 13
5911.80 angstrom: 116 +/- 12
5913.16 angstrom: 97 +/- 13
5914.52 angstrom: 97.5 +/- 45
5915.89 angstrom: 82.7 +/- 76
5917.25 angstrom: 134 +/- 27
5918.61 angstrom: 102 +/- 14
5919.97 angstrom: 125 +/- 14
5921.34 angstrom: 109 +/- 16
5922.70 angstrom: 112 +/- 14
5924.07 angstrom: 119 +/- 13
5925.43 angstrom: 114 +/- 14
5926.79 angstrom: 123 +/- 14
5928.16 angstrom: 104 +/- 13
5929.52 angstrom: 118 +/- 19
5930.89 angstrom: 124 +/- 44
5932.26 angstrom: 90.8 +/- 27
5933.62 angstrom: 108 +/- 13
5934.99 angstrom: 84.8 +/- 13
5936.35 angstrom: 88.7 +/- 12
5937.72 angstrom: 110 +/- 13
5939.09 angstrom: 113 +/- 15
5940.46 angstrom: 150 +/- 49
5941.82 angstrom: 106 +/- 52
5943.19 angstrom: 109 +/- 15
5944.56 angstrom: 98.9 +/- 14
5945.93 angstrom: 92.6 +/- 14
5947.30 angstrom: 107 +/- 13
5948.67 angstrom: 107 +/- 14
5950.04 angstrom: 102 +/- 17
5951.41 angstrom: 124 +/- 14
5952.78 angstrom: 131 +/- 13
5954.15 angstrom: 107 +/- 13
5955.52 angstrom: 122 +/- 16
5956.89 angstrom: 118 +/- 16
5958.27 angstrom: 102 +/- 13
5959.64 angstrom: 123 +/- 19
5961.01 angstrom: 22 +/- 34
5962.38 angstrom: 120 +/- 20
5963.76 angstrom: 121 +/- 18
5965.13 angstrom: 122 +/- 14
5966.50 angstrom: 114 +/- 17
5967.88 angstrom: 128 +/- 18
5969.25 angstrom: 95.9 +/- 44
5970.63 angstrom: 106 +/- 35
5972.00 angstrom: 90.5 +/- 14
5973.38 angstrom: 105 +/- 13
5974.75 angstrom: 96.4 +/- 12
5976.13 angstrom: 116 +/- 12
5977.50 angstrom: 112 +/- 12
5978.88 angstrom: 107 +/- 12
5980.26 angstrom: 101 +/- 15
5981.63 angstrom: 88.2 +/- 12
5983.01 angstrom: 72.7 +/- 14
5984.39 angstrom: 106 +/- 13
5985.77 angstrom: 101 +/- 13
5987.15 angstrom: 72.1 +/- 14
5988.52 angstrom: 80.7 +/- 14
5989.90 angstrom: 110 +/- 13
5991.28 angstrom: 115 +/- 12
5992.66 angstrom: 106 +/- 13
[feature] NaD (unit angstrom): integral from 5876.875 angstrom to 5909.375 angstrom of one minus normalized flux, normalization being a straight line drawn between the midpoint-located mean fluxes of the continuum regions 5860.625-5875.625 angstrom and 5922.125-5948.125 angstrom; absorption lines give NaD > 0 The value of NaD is 5.4 angstrom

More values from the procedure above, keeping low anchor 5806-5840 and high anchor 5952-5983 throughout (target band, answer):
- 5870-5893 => 1.56 angstrom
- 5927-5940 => 0.14 angstrom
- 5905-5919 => 0.43 angstrom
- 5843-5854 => 0.95 angstrom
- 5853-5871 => -2.34 angstrom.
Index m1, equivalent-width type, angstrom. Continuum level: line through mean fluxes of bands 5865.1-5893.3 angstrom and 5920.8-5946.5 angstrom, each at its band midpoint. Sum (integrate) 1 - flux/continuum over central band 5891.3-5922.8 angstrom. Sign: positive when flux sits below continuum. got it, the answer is 3.1 angstrom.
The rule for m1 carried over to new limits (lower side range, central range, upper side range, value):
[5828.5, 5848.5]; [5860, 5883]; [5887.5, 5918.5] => -3.6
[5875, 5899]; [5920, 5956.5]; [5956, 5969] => -2.9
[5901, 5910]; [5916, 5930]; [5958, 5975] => -2.1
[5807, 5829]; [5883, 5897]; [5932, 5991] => 3.4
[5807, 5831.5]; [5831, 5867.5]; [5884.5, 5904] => -4.4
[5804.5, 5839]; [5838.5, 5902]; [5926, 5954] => 2.3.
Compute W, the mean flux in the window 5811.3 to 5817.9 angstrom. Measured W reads 101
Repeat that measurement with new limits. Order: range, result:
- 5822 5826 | 115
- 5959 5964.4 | 96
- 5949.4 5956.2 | 117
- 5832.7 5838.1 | 103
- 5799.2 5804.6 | 96.1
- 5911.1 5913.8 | 107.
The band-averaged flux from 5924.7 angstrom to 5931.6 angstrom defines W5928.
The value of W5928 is 117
